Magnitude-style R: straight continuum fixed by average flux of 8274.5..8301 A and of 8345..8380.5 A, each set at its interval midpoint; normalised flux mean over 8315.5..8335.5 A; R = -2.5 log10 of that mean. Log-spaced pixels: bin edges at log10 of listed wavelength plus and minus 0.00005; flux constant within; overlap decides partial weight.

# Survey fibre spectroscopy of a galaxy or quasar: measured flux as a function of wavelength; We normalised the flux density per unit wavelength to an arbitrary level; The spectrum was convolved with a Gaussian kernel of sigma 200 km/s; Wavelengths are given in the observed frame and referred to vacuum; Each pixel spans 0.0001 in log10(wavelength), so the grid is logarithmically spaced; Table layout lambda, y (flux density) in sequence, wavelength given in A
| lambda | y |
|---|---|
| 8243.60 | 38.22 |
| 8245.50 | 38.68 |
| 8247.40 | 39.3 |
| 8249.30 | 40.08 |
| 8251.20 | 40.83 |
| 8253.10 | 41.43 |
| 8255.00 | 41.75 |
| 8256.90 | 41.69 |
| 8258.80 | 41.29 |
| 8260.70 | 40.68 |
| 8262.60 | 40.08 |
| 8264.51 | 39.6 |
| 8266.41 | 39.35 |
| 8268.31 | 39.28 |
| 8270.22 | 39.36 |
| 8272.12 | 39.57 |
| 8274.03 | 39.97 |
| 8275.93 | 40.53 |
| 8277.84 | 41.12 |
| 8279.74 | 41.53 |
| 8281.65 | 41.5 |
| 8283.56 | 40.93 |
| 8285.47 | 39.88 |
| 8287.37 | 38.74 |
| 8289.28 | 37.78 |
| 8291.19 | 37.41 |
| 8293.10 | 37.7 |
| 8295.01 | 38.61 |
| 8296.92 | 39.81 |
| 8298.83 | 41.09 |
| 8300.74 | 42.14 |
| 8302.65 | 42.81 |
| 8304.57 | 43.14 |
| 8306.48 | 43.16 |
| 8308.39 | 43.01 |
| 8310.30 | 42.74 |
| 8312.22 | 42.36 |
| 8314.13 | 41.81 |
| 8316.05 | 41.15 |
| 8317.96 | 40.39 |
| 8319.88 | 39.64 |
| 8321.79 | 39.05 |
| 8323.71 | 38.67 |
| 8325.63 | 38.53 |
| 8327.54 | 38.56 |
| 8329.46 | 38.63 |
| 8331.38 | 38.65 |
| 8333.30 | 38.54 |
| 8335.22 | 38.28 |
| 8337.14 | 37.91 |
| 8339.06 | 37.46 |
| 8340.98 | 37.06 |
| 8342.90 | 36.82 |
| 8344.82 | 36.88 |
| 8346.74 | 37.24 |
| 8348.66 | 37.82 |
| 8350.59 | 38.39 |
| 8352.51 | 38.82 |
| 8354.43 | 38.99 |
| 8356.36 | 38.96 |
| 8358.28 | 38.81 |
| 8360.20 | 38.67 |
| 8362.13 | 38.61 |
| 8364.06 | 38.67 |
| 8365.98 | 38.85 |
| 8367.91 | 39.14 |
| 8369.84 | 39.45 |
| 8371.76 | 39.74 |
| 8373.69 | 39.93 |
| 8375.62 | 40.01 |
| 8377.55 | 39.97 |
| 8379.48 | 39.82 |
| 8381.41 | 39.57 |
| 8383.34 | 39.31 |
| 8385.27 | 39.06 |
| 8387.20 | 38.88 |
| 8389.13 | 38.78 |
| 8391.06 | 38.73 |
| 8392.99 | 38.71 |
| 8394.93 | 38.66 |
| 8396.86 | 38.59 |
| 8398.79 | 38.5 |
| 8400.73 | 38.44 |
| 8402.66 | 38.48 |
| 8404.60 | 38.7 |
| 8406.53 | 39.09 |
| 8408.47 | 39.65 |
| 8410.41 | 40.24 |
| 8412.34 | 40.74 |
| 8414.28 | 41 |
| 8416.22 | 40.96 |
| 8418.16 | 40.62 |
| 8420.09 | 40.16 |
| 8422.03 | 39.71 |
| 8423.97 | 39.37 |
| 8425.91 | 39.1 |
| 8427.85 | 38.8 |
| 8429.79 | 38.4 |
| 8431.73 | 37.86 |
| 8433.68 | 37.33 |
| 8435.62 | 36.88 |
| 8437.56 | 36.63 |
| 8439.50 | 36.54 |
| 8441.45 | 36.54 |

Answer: 0.01 mag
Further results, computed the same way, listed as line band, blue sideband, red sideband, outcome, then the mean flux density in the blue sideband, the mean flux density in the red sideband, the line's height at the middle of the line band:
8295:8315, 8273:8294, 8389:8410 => -0.07 mag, 39.7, 38.8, 39.6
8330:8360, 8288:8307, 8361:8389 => 0.05 mag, 40.3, 39.3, 39.7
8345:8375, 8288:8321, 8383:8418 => 0.03 mag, 40.8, 39.3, 39.9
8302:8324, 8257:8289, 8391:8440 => -0.05 mag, 40.2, 38.9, 39.9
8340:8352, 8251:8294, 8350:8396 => 0.05 mag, 40.1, 39.1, 39.4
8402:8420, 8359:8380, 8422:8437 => -0.04 mag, 39.3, 38.3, 38.6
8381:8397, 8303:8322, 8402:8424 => 0.04 mag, 41.8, 39.9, 40.4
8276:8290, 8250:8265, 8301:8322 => 0.03 mag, 40.9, 41.9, 41.4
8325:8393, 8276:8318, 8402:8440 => 0.04 mag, 40.9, 39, 40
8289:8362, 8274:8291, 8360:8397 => 0.01 mag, 40.1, 39.2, 39.7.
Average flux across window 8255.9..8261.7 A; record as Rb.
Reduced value 41.3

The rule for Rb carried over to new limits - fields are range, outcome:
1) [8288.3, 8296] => 37.9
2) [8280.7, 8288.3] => 40.3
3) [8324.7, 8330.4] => 38.6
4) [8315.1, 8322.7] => 40.1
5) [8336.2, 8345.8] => 37.2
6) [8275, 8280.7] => 41.1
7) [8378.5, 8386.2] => 39.4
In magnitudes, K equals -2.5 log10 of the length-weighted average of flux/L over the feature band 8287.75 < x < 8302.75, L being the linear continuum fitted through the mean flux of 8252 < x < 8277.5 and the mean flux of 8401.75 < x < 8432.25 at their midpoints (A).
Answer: 0.02 mag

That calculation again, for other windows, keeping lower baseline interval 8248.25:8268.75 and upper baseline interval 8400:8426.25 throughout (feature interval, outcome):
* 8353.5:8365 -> 0.04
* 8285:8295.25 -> 0.06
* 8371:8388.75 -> 0.01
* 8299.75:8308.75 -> -0.07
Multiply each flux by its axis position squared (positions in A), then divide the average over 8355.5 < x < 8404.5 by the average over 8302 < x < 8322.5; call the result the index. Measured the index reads 0.95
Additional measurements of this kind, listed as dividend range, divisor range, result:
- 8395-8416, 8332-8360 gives 1.05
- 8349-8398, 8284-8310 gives 0.98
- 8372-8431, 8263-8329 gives 1.00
